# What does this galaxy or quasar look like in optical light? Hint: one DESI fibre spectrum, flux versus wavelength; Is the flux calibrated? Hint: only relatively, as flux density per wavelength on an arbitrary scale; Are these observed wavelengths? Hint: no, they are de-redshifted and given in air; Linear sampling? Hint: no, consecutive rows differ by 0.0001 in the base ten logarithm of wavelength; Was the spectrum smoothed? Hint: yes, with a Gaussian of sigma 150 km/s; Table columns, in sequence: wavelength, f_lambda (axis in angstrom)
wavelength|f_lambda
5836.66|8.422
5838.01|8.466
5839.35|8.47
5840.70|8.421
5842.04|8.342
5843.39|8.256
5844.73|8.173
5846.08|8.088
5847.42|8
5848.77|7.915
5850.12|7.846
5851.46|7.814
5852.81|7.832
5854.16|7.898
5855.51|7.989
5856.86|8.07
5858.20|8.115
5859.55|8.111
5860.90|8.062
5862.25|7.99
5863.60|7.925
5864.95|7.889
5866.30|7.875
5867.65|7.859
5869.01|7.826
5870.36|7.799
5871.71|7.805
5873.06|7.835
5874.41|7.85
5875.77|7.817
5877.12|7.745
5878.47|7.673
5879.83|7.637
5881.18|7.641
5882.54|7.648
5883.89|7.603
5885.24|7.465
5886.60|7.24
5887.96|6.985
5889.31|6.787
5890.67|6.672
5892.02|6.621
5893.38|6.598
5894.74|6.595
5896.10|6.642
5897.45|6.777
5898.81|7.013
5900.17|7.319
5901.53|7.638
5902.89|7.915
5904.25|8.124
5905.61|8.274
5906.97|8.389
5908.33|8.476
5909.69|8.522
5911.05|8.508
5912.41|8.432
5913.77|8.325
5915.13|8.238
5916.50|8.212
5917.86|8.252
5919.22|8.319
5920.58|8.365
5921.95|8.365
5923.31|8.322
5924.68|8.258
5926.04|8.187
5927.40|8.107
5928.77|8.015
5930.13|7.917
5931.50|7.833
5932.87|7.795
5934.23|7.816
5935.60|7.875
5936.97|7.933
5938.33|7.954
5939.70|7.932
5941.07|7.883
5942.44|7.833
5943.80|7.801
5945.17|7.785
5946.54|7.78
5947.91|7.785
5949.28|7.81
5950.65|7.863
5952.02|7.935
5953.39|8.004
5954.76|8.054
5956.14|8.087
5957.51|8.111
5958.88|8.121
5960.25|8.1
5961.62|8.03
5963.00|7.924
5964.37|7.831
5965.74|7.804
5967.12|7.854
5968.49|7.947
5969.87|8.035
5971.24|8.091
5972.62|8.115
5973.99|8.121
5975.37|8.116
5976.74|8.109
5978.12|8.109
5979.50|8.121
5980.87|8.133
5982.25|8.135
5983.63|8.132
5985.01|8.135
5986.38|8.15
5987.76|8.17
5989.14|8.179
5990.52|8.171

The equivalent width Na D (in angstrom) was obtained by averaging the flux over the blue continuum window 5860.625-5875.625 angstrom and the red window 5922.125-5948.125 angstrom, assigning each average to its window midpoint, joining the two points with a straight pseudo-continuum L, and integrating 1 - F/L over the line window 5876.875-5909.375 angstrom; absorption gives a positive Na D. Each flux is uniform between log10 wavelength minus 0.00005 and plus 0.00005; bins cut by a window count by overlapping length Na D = 2.1 angstrom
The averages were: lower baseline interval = 7.87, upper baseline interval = 7.95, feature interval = 7.4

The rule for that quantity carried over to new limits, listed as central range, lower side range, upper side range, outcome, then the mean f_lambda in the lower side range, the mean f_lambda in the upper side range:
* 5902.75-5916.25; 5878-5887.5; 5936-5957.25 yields -1.13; 7.54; 7.9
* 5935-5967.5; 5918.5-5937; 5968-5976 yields 0.62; 8.08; 8.07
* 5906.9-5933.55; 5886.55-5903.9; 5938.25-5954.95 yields -2.95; 7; 7.87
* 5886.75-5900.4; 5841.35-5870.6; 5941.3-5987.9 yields 2.04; 7.99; 8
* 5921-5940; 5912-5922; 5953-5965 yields 0.43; 8.3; 8.03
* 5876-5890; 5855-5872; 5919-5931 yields 1.00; 7.95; 8.2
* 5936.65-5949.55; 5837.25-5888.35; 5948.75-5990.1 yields 0.26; 7.9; 8.05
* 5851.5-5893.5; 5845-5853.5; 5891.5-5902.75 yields -1.13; 7.93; 6.95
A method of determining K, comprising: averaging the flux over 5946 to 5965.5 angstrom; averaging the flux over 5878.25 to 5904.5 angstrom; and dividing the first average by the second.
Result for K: 1.1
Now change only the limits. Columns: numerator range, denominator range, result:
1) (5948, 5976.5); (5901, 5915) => 0.97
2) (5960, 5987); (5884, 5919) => 1.06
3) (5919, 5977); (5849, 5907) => 1.05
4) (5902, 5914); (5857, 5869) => 1.04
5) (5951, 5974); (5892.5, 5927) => 1.01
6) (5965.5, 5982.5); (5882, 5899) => 1.16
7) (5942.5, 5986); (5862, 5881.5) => 1.02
